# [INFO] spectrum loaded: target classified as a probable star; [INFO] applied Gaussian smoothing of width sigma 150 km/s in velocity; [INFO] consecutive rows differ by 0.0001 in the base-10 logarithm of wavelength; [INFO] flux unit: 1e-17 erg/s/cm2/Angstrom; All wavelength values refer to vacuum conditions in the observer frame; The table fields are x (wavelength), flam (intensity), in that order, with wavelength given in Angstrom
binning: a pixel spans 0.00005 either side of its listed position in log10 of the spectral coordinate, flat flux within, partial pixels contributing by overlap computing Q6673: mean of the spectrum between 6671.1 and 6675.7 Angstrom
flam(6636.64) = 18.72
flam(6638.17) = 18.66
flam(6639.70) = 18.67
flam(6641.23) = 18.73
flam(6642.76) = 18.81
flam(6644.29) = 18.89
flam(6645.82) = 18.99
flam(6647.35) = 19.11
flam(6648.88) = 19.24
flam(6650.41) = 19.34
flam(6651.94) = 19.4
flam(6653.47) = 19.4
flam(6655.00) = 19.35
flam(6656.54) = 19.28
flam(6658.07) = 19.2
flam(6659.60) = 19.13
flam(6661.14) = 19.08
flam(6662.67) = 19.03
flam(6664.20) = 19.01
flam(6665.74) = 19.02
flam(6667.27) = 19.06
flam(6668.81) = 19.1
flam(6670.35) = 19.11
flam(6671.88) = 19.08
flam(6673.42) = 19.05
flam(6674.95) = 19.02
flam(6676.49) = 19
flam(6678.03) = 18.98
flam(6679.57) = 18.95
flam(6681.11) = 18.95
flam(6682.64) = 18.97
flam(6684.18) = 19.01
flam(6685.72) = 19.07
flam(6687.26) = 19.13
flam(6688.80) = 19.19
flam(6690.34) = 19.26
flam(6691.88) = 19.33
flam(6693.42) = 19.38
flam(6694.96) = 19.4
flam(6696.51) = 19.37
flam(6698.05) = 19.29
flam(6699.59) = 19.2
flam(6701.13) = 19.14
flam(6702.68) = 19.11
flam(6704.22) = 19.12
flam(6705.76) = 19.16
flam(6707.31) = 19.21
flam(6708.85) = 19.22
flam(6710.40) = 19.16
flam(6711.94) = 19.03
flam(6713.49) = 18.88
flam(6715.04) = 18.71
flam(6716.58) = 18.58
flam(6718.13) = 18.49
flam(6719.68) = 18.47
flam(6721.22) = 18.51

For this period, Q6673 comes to 19.1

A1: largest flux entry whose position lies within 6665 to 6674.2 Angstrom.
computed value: 19.11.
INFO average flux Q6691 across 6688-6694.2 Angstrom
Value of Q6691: 19.3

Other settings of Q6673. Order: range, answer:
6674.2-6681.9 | 19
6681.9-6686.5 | 19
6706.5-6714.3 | 19.1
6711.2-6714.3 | 18.9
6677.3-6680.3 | 19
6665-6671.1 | 19.1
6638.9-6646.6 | 18.8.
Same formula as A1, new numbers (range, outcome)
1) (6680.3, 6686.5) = 19.07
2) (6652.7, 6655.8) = 19.4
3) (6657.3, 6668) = 19.2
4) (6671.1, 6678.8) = 19.08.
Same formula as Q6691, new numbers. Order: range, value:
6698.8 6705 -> 19.2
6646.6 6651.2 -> 19.2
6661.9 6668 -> 19.1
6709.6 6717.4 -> 18.9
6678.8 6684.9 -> 19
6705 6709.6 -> 19.2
